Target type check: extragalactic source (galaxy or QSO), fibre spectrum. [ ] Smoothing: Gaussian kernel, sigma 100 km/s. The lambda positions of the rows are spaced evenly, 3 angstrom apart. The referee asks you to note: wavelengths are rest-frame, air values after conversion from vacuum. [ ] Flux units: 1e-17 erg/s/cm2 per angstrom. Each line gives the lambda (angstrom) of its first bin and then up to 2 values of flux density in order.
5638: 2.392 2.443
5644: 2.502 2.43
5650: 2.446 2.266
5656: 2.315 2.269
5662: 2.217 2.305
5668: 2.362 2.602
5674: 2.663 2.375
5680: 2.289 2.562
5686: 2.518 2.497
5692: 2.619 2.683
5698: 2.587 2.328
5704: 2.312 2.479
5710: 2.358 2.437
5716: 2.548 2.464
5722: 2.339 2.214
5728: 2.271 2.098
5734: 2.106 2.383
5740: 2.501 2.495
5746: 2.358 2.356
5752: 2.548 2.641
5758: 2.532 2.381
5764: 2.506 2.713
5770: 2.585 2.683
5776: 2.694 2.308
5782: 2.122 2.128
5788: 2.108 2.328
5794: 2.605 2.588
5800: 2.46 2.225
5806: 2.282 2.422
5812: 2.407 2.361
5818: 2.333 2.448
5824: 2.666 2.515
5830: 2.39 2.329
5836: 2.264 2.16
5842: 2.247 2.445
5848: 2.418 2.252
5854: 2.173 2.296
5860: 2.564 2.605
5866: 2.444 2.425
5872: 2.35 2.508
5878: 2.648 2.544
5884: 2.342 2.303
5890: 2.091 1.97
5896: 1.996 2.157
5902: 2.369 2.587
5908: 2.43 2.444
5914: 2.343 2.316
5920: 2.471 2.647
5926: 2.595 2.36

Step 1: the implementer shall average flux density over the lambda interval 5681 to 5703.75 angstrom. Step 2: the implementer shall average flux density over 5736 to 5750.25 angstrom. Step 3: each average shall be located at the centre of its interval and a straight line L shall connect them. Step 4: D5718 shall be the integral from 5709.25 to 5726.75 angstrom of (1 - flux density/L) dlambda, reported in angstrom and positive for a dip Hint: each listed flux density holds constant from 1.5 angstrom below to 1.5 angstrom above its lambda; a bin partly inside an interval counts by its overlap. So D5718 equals 0.6 angstrom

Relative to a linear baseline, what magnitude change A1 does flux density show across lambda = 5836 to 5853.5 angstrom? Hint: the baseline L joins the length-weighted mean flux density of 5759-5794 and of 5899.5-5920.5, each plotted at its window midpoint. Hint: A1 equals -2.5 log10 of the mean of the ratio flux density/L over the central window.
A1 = 0.06 mag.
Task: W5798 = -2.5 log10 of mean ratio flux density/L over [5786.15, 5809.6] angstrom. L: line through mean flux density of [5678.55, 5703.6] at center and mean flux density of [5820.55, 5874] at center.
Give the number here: 0.02 mag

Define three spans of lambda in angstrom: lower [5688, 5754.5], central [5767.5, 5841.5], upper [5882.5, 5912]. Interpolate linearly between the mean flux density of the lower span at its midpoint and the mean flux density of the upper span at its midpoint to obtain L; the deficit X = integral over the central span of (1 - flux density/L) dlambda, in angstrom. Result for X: -1.64 angstrom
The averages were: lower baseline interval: 2.41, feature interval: 2.39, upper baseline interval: 2.27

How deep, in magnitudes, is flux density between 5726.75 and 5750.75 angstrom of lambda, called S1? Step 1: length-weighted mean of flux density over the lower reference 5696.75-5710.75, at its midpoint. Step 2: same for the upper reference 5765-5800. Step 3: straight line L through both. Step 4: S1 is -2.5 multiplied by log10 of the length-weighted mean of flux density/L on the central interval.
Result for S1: 0.05 mag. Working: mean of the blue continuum 2.41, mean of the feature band 2.32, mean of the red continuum 2.44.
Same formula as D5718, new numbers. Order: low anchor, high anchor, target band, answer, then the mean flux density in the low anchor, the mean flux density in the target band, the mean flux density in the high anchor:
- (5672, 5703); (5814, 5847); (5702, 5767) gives 1.7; 2.51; 2.4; 2.38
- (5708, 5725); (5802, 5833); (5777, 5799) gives 0.7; 2.41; 2.32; 2.4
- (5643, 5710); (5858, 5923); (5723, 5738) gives 1.3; 2.44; 2.21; 2.38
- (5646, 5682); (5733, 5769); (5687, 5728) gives -0.4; 2.38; 2.45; 2.47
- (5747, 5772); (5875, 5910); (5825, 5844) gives 0.7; 2.53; 2.33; 2.32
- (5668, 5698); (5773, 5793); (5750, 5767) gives -1.2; 2.53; 2.53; 2.32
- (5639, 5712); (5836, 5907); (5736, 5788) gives -1.4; 2.43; 2.46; 2.34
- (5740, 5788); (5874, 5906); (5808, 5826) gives -0.3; 2.46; 2.44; 2.31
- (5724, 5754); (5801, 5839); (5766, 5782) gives -1.3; 2.34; 2.55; 2.38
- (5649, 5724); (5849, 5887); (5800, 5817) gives 0.5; 2.43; 2.35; 2.42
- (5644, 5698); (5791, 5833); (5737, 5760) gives -0.4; 2.44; 2.48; 2.43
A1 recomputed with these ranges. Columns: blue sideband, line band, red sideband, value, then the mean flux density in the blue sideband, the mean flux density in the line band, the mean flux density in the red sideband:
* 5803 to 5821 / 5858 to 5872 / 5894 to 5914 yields -0.07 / 2.36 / 2.48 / 2.32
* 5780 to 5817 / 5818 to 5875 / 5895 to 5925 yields -0.01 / 2.34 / 2.39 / 2.39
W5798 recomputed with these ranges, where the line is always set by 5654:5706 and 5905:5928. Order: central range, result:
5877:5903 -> 0.09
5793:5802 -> -0.03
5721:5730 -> 0.09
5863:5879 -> -0.01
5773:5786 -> 0.04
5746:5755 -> -0.01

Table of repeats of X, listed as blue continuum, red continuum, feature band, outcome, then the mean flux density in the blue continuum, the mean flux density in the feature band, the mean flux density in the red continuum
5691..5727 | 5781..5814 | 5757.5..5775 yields -1.5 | 2.44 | 2.57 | 2.34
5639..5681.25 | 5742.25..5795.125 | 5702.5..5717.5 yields -0.1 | 2.39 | 2.43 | 2.45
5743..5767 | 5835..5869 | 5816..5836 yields -0.3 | 2.49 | 2.43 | 2.36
